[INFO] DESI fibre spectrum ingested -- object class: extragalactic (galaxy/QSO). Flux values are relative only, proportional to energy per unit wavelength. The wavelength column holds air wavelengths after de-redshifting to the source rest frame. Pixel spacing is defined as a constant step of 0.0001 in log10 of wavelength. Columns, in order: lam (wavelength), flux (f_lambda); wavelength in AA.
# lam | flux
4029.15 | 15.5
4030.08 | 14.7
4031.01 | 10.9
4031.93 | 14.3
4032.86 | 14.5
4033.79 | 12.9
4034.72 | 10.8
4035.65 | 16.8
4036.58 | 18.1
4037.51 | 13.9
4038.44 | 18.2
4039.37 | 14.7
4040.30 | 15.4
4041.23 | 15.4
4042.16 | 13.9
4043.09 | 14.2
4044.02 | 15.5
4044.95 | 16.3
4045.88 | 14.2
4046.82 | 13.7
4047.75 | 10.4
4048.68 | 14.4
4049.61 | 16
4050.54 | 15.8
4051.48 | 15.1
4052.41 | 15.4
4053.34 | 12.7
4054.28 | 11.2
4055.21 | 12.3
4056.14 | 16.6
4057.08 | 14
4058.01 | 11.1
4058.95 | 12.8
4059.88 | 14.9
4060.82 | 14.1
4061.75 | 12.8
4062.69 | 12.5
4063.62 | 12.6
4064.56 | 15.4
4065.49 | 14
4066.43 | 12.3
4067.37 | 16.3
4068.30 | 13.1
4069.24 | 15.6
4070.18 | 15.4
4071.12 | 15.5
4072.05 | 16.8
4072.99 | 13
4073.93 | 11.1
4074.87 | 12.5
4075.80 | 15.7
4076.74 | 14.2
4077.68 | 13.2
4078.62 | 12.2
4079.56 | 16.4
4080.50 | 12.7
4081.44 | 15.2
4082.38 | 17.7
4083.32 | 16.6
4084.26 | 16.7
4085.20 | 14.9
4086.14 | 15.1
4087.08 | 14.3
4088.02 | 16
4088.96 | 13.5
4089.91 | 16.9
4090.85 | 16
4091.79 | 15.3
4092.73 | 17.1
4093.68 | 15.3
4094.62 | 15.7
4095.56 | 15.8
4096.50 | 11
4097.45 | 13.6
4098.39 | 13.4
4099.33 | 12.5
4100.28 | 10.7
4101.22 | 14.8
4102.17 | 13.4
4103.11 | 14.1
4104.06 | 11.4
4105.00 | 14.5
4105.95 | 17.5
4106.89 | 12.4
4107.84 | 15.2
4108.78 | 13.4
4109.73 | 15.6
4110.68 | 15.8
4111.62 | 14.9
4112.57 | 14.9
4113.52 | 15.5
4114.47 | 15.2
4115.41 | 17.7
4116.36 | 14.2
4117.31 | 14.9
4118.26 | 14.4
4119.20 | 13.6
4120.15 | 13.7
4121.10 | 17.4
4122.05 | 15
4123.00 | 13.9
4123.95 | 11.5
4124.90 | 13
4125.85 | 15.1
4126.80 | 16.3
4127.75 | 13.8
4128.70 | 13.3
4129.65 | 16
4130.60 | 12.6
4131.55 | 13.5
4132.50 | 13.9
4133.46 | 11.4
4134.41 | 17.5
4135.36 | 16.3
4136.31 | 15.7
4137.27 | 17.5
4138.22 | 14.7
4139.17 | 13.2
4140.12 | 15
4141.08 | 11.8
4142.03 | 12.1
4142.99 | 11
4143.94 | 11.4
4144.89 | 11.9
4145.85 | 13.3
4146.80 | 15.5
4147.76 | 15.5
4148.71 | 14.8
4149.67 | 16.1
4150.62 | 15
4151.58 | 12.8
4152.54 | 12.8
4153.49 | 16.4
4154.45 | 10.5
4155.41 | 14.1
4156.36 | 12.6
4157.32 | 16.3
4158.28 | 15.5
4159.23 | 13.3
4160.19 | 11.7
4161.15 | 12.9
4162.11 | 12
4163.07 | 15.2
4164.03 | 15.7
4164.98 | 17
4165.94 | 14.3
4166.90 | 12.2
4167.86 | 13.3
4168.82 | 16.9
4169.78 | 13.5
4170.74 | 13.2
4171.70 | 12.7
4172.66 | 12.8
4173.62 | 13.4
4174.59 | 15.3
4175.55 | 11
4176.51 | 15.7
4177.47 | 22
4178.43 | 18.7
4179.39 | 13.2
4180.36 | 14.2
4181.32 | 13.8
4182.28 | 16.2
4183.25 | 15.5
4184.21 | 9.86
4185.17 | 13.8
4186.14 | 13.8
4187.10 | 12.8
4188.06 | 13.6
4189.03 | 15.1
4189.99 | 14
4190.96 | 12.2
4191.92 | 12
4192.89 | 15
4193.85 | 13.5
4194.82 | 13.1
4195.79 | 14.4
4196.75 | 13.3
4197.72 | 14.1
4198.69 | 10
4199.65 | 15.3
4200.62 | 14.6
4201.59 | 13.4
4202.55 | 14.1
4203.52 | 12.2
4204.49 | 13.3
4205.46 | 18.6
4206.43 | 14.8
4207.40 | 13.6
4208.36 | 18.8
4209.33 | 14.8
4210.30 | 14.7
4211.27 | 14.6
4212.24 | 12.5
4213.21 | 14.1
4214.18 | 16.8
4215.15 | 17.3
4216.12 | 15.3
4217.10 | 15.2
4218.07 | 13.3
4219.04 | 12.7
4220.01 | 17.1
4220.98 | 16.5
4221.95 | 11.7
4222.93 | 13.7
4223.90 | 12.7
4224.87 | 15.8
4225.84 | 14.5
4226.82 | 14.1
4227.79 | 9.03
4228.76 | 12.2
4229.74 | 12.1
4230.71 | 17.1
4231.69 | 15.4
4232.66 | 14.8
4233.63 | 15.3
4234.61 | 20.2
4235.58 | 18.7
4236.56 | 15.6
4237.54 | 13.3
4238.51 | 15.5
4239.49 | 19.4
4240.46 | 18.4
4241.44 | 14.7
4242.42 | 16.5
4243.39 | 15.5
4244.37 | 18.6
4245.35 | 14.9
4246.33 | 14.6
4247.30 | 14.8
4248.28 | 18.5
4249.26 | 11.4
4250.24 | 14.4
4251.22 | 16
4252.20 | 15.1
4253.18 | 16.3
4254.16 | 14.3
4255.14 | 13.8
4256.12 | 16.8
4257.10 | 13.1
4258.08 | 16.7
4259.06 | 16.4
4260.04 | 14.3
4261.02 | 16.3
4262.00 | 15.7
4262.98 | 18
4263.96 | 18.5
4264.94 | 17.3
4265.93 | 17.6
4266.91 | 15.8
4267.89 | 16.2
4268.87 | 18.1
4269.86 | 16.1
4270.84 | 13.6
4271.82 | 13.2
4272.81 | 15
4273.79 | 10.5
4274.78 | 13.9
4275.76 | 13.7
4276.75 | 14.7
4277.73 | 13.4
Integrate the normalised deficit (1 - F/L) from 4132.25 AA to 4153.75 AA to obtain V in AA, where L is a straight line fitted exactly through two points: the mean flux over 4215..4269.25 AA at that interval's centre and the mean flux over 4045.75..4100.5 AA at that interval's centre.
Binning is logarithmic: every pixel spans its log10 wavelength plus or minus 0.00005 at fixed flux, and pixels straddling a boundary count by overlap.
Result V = 0.9 AA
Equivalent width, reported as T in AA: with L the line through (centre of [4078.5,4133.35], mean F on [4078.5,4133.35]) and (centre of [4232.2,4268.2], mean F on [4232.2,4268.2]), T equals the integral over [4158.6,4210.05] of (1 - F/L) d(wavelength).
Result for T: 4.1 AA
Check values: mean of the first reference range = 14.6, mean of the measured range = 14.2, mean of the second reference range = 16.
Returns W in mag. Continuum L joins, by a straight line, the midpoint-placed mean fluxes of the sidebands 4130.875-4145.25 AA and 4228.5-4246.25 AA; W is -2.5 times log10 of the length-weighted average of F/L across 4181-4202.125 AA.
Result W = 0.105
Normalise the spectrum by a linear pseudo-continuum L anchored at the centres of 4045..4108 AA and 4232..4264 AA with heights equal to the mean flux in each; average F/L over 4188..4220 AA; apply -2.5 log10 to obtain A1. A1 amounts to 0.09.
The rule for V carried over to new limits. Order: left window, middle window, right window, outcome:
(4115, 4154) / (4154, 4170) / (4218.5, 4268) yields 0.7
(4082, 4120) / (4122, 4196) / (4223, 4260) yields 4.5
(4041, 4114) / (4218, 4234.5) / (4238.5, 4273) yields 1.6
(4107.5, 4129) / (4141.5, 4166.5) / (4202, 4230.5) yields 1.3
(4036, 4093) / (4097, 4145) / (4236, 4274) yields 2.3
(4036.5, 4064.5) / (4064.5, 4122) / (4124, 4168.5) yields -2.0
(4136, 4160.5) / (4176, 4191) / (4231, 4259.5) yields -0.1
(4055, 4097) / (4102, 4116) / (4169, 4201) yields -0.4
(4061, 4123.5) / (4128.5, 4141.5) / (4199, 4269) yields 0.2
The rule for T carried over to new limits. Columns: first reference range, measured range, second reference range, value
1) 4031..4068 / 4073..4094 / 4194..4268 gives -0.8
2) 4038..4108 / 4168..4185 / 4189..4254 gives 0.1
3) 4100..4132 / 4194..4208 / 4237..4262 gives 1.1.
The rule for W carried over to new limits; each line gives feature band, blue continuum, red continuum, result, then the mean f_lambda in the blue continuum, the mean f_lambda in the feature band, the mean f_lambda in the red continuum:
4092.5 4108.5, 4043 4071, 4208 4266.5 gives 0.03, 14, 14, 15.4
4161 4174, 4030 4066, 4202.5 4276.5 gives 0.06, 14.2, 14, 15.2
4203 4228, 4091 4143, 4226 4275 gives 0.04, 14.4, 14.6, 15.5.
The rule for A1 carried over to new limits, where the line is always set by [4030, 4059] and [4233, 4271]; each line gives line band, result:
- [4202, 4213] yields 0.07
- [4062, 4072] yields 0.01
